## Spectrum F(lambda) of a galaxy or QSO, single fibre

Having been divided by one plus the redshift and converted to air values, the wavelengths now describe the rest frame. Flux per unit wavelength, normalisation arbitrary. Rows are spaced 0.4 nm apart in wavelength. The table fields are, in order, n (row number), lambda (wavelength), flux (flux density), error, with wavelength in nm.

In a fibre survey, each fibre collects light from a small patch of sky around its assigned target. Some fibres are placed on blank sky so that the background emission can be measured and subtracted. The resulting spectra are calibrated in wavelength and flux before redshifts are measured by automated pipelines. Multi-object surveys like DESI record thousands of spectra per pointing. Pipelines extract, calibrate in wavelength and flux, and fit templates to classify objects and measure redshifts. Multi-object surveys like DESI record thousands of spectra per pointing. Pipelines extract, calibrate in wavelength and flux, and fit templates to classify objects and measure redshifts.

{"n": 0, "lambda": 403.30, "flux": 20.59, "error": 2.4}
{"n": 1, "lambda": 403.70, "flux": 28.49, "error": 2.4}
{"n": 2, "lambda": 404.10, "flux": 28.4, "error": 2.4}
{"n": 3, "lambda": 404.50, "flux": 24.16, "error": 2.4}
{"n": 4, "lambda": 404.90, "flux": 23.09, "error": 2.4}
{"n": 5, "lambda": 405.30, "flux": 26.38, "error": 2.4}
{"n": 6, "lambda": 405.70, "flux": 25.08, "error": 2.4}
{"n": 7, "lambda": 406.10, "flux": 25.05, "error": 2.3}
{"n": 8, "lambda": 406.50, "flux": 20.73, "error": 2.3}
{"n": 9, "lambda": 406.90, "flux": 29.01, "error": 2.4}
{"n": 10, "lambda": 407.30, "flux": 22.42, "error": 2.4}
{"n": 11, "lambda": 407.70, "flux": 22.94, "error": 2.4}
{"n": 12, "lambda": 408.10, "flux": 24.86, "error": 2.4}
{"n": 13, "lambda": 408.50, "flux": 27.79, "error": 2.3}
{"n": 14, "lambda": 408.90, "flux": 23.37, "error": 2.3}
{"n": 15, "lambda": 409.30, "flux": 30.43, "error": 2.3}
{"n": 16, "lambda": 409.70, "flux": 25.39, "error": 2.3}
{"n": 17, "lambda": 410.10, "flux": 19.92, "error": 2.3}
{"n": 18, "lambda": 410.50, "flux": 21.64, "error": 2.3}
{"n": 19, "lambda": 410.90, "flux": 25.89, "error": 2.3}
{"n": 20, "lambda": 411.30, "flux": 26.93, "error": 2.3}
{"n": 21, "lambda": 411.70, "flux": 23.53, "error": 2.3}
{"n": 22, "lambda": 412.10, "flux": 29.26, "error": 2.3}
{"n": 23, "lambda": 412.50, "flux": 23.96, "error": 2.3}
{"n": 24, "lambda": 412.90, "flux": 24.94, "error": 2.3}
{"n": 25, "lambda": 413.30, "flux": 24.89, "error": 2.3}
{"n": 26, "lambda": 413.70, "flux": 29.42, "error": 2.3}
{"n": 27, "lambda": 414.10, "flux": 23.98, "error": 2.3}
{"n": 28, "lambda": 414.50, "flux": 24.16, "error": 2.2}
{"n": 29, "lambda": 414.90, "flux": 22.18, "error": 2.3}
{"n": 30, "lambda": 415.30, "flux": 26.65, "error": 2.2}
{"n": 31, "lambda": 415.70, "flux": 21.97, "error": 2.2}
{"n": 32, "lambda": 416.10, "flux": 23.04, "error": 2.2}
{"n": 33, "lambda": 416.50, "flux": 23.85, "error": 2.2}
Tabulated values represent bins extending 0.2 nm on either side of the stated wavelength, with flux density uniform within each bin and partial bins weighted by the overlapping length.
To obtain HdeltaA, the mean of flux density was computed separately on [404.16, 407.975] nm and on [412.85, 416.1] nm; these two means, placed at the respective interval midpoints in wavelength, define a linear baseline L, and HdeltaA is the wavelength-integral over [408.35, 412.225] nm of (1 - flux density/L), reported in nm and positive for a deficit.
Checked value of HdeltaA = -0.12 nm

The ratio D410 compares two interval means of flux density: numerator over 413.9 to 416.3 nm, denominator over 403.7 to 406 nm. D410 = 0.92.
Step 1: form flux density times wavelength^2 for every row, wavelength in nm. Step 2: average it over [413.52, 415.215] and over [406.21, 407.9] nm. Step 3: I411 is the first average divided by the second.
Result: 1.1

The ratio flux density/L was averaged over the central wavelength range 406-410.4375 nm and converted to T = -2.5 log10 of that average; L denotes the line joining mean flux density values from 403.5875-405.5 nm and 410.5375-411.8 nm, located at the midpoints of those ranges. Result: 0.04 mag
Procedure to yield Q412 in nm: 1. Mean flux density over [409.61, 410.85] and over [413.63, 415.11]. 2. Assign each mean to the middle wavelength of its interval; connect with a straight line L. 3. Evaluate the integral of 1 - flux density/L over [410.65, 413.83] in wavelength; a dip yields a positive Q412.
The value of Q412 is -0.34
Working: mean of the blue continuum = 22.5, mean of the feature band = 26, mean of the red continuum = 24.6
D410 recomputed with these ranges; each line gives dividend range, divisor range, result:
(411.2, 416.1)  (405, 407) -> 1.00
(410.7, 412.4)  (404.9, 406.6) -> 1.08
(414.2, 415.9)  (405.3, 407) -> 0.95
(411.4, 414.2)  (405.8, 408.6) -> 1.05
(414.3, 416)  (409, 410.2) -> 0.93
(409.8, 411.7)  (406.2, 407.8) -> 0.99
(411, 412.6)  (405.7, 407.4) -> 1.06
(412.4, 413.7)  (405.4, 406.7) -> 1.07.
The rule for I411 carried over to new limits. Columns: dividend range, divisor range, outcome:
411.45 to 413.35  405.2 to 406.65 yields 1.08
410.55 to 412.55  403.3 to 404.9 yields 1.04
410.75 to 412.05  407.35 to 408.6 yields 1.07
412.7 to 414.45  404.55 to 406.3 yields 1.08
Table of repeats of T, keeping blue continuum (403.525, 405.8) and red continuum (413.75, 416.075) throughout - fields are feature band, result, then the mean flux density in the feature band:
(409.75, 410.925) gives 0.12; 22.3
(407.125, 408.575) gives 0.05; 24.3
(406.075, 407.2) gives 0.04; 24.7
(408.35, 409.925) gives -0.06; 26.6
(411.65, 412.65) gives -0.06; 26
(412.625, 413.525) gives -0.02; 25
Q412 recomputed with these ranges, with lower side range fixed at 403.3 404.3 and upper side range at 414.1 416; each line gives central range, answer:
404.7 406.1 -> 0.08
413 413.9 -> -0.10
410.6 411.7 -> -0.03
